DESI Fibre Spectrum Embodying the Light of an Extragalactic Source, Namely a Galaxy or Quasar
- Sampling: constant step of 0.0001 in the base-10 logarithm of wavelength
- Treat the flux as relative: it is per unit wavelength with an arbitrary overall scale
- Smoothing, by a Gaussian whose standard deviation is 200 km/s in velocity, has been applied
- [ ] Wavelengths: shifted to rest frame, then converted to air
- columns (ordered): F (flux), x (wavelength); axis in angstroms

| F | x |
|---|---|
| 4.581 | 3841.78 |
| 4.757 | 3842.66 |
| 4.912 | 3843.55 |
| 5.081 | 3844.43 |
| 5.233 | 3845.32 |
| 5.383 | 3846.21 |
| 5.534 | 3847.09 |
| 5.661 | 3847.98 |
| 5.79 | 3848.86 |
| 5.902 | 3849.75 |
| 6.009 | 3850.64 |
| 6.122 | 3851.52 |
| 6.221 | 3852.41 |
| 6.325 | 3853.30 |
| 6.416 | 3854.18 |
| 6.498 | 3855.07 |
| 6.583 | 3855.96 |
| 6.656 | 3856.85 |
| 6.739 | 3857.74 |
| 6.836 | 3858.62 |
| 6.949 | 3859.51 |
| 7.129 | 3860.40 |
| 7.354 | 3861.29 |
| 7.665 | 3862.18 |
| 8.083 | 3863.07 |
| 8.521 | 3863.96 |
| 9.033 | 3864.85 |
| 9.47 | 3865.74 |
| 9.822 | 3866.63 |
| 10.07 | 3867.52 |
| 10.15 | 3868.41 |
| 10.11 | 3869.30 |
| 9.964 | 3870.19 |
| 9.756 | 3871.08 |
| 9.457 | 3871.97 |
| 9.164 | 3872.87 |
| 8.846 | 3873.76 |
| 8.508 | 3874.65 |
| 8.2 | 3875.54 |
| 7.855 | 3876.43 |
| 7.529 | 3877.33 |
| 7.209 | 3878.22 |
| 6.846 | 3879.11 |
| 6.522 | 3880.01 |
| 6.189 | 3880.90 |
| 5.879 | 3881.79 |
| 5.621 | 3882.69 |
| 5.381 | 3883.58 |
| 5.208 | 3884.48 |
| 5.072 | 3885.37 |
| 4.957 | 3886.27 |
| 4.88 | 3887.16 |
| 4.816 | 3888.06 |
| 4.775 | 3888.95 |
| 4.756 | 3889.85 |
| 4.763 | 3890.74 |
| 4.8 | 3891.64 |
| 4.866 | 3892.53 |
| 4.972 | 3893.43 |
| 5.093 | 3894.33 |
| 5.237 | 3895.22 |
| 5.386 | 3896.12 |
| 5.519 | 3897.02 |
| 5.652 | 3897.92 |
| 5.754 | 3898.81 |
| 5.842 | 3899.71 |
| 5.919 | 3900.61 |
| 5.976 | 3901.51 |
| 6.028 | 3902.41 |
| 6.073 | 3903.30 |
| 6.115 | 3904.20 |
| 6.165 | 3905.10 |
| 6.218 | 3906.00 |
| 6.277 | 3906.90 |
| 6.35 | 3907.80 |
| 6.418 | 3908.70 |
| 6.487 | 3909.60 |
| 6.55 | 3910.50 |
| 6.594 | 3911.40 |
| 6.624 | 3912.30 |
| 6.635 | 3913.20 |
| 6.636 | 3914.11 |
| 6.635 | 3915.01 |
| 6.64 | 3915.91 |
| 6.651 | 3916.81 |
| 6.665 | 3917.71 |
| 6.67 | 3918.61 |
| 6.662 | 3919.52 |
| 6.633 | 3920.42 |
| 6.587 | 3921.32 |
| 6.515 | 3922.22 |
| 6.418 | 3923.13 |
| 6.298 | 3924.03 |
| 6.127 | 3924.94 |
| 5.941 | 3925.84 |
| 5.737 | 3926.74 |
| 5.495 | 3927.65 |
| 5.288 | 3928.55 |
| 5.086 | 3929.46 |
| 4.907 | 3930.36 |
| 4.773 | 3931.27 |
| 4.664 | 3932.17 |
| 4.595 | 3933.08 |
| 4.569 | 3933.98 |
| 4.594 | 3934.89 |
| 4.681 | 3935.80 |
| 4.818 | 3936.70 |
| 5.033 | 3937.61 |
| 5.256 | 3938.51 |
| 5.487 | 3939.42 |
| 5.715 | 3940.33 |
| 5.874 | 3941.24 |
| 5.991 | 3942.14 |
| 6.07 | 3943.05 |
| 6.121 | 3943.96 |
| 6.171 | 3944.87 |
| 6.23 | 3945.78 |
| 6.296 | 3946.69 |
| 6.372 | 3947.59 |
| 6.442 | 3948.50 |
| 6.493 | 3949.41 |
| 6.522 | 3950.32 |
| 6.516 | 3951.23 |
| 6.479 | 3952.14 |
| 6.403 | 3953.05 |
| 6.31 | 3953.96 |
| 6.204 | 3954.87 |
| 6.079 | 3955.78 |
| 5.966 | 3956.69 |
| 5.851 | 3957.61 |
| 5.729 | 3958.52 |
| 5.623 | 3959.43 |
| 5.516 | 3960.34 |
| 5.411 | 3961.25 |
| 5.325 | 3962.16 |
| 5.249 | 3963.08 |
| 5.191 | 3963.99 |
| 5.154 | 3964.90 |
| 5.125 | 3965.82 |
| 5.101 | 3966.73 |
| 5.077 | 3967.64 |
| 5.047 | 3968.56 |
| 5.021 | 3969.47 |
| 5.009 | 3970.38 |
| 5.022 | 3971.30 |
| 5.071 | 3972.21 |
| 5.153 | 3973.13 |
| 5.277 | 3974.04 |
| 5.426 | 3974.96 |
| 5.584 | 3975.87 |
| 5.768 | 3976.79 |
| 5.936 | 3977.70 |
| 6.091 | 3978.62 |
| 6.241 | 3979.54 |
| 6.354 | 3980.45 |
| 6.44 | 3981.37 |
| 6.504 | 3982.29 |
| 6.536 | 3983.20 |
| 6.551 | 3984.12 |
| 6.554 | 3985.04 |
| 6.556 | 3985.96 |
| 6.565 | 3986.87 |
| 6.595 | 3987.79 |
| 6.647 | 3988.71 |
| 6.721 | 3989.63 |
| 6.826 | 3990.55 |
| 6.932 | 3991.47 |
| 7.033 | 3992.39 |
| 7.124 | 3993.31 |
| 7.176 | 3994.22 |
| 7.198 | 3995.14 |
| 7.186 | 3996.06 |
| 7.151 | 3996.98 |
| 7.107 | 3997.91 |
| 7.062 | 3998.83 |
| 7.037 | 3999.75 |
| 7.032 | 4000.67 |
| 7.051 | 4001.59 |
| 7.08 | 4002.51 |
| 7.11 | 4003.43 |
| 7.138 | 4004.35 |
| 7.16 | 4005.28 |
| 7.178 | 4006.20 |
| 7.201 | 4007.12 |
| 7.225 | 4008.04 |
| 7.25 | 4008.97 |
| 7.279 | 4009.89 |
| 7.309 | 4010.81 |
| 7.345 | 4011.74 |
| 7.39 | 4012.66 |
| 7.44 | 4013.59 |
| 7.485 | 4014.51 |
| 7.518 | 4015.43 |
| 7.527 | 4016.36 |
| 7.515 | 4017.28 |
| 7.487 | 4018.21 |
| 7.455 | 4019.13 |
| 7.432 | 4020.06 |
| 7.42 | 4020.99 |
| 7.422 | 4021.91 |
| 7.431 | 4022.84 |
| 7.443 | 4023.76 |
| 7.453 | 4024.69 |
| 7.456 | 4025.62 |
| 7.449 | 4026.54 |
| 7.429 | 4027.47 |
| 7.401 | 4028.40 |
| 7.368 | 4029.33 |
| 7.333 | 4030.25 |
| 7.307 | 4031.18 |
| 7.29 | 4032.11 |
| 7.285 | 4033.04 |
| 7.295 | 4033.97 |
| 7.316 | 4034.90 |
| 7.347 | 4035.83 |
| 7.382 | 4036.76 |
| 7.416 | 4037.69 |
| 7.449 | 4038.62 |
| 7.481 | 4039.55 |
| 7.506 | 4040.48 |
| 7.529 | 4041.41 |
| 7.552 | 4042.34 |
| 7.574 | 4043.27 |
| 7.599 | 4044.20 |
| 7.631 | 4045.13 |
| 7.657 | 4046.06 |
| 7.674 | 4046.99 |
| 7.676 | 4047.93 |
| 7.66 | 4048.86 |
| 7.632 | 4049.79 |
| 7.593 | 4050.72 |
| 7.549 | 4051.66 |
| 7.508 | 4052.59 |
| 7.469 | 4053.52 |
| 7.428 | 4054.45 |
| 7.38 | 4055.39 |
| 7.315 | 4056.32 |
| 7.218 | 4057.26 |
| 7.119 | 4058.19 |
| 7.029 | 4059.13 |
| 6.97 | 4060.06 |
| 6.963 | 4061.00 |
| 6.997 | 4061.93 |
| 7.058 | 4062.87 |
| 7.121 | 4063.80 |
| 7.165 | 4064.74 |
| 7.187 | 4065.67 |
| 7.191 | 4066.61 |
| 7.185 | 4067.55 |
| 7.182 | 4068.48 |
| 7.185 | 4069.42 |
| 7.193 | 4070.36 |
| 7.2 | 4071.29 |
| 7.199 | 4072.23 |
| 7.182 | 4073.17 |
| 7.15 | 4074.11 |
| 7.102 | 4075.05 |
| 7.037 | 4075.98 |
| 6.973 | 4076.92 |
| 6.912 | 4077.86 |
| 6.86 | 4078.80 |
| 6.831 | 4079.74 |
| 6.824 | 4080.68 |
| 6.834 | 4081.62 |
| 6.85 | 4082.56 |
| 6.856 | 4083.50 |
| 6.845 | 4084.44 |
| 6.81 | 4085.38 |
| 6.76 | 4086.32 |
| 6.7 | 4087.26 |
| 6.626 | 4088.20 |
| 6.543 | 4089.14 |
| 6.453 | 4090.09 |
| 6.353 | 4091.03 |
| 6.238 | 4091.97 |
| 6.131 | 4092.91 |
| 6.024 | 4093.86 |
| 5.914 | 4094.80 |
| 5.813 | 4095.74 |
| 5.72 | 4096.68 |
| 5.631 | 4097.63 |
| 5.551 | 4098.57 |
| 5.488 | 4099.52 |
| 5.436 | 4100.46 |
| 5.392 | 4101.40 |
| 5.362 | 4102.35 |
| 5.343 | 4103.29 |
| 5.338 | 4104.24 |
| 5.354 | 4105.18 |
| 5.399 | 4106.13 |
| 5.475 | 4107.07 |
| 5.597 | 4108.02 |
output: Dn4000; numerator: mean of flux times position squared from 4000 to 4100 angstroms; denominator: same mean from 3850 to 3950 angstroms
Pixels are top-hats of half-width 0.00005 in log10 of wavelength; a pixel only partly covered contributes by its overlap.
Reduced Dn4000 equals 1.20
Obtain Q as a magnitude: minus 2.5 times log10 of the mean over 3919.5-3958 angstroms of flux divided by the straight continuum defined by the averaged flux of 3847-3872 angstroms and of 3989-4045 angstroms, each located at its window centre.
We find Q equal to 0.271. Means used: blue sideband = 7.62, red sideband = 7.3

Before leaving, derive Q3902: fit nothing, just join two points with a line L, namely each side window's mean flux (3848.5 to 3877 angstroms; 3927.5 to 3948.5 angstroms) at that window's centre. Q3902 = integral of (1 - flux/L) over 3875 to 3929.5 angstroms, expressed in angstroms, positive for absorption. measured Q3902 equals 4.32 angstroms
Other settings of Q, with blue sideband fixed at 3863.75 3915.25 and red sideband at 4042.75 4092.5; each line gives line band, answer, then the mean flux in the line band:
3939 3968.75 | 0.17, 5.86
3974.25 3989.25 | 0.11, 6.26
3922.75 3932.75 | 0.23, 5.5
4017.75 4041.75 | -0.06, 7.41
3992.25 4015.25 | -0.03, 7.2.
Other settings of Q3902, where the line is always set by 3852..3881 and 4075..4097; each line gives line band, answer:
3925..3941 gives 5.1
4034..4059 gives -2.4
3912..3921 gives 1.2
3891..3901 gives 3.1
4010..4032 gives -1.3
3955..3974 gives 5.2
